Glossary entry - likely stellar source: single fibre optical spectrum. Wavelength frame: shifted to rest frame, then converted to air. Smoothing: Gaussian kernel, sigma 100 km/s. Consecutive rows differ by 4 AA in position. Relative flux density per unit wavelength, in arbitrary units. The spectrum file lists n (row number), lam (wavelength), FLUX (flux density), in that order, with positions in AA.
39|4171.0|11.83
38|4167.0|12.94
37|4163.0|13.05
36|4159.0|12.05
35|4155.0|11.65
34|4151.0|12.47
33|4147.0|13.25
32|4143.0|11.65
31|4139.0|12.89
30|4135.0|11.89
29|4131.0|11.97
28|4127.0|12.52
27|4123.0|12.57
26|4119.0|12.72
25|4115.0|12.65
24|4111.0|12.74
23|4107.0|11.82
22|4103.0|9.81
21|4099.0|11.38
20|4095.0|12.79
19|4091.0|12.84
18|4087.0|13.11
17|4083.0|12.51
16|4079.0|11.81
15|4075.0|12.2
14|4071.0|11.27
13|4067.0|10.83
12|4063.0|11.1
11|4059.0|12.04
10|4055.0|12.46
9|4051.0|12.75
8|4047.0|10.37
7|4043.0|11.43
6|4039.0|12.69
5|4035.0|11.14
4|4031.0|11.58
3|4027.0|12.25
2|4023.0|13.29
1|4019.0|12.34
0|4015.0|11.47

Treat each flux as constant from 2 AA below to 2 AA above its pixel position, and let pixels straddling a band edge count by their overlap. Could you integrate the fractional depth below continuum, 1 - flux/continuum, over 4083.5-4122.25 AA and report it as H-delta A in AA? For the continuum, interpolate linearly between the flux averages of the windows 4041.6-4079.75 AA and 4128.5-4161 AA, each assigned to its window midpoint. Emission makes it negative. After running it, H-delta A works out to -1.0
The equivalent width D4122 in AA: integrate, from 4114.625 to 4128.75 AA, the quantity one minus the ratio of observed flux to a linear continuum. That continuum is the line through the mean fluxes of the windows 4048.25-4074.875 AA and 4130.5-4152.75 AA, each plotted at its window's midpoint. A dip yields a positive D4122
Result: -0.5 AA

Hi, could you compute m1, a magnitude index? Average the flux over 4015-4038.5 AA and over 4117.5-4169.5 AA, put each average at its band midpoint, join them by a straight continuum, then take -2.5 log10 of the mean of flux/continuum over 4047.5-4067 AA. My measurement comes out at 0.03 mag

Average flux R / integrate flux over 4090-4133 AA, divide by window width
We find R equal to 12.1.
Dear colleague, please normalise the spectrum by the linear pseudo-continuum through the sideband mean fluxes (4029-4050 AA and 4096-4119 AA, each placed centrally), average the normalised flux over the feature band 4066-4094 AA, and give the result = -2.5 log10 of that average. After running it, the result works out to -0.042 mag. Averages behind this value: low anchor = 11.5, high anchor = 11.8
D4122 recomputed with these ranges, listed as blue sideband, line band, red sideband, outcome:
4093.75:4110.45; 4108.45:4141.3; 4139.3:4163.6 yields -1.6 AA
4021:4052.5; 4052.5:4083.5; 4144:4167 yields 0.8 AA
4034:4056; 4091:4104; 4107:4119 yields 0.7 AA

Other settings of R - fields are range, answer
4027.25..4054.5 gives 11.7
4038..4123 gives 12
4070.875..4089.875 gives 12.3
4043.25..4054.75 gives 11.7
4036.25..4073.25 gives 11.7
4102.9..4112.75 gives 11.7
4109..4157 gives 12.4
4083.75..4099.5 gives 12.6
